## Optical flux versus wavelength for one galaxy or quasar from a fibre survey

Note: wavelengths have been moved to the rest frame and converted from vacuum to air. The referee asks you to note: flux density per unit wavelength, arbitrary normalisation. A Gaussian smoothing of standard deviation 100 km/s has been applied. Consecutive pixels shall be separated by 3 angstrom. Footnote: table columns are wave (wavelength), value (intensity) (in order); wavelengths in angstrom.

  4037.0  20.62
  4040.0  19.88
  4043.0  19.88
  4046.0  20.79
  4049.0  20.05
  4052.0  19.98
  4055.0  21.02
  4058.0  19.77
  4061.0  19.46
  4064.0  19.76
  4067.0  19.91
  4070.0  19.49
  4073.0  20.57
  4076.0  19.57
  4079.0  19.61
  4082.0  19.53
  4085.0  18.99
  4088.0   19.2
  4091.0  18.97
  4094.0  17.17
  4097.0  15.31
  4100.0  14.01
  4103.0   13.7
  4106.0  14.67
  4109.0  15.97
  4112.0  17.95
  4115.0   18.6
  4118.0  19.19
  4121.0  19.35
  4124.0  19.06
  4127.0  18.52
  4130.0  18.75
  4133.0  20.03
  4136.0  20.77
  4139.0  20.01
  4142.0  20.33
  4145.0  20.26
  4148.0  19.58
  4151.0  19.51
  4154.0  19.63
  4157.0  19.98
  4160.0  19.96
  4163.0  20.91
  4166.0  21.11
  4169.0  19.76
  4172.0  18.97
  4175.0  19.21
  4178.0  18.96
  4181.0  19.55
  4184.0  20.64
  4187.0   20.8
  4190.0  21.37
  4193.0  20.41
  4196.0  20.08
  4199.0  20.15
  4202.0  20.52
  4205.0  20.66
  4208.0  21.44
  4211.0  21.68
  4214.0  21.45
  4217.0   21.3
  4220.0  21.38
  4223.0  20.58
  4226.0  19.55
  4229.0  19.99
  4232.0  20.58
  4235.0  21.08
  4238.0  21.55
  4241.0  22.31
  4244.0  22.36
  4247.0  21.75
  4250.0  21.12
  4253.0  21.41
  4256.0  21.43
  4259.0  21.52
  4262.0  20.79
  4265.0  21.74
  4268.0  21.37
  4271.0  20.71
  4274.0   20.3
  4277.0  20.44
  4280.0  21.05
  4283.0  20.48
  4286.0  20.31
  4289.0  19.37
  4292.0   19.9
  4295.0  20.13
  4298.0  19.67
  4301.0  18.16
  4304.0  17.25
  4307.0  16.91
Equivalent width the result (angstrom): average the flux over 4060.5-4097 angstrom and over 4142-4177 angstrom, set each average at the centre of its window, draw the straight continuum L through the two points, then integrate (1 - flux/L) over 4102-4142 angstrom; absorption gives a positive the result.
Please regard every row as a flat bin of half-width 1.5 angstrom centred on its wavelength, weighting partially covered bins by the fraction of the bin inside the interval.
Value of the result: 2.54 angstrom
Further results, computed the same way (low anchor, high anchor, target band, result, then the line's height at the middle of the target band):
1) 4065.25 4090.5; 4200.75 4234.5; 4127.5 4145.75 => 0.16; 20.1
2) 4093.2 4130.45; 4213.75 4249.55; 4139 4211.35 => -3.78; 19.2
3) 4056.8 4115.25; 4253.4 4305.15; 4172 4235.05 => -3.39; 19.4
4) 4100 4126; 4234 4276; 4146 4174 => -2.09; 18.5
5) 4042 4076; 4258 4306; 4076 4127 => 6.09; 20.1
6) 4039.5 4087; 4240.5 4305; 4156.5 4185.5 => 0.51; 20.3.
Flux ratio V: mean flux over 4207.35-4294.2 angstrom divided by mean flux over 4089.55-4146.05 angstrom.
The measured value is 1.2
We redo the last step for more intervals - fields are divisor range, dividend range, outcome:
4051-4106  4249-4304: 1.10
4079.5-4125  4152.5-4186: 1.14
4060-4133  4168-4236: 1.12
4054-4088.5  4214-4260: 1.07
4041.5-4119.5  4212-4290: 1.13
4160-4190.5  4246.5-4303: 1.02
